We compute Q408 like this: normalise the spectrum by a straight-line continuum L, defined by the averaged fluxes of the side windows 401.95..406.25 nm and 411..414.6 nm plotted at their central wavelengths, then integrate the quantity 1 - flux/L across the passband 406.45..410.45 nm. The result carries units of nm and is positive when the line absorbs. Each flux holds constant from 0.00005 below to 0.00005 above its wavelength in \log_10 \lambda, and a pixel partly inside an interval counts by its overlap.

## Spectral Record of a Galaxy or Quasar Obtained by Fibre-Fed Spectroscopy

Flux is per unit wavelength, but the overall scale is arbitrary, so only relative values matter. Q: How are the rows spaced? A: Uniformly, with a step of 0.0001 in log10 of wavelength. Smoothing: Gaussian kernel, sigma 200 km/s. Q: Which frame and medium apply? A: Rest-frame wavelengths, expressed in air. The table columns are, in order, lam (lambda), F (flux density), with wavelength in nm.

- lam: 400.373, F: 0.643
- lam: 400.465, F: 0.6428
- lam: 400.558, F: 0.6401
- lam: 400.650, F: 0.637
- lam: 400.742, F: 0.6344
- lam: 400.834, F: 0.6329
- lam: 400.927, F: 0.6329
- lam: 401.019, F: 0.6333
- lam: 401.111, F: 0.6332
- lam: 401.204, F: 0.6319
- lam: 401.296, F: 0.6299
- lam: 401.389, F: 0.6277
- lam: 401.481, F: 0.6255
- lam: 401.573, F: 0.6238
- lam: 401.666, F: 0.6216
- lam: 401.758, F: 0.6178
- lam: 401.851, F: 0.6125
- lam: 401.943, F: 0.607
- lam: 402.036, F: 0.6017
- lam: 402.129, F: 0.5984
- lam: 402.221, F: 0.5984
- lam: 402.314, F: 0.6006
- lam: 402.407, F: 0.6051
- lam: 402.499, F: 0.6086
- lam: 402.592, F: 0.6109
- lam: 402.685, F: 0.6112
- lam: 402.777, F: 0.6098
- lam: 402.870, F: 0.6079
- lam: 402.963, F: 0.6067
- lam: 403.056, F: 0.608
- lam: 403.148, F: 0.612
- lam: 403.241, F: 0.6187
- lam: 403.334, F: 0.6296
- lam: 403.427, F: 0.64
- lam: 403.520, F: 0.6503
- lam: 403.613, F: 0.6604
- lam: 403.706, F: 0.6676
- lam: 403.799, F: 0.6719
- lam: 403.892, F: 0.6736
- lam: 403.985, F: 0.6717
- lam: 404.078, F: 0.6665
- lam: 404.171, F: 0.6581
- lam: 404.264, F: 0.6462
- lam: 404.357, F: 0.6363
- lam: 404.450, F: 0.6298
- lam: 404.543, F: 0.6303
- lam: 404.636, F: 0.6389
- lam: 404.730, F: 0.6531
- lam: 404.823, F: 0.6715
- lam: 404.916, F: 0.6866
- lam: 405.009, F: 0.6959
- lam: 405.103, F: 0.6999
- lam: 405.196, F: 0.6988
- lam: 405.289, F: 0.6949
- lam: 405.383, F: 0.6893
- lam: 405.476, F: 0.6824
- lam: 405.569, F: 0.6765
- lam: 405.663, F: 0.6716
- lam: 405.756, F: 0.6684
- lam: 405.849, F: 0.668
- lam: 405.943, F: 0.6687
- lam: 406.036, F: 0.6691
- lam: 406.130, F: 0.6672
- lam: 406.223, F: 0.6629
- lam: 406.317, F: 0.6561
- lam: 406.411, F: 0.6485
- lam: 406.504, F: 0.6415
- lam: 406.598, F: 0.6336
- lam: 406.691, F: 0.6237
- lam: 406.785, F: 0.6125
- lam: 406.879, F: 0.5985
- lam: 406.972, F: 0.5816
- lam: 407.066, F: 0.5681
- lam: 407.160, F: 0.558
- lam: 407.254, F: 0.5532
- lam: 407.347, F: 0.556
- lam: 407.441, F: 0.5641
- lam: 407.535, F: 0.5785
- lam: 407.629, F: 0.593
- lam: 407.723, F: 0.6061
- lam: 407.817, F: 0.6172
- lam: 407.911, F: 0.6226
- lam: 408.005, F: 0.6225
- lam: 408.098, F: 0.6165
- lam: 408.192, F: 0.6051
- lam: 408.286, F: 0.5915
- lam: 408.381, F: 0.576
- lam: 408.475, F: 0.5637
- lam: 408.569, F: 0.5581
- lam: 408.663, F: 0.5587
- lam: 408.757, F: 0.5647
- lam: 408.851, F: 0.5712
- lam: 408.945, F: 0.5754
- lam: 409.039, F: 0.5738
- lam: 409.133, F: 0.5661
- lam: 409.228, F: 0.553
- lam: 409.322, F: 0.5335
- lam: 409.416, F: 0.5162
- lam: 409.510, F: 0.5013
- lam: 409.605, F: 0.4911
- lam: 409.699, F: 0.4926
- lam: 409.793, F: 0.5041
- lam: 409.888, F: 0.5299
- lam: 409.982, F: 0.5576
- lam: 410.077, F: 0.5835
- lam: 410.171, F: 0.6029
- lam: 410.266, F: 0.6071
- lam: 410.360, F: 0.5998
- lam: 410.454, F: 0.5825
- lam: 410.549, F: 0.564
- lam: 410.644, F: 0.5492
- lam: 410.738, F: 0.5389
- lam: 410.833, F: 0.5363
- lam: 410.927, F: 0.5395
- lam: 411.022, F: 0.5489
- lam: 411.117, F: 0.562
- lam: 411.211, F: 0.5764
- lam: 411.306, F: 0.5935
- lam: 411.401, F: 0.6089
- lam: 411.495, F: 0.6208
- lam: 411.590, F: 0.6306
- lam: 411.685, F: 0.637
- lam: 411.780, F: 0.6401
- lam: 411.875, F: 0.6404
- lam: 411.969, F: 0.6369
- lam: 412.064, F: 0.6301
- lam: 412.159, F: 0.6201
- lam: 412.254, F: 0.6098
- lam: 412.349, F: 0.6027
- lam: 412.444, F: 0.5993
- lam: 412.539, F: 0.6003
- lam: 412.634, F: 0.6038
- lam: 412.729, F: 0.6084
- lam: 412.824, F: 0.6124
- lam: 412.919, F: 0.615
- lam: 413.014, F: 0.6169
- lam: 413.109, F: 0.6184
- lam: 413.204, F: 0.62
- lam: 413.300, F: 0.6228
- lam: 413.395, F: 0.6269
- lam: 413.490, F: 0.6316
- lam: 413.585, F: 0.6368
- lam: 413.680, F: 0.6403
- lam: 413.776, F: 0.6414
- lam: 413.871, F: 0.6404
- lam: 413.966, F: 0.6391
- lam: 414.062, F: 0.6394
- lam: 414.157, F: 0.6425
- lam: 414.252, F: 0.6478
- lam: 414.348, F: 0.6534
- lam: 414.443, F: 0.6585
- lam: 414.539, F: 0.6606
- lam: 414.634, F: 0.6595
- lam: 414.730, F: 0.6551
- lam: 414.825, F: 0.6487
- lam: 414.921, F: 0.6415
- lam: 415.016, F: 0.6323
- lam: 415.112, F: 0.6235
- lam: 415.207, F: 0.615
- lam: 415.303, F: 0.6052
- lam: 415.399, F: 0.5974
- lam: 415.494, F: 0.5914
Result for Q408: 0.38 nm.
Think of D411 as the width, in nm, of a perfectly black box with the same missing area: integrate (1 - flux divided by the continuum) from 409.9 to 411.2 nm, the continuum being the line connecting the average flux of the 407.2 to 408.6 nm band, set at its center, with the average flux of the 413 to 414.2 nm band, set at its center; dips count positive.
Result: 0.09 nm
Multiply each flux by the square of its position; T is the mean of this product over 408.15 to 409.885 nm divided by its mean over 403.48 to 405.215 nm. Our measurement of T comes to 0.8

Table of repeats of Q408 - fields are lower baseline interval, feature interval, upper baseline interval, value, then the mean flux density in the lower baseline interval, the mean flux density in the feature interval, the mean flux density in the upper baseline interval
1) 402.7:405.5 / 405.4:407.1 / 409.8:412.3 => -0.033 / 0.653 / 0.646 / 0.589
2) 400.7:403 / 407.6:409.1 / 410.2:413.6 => 0.047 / 0.617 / 0.588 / 0.602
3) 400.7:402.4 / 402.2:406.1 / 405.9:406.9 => -0.101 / 0.62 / 0.65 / 0.645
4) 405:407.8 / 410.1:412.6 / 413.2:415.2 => 0.170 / 0.635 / 0.595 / 0.641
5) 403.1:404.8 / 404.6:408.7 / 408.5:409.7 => -0.236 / 0.648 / 0.629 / 0.545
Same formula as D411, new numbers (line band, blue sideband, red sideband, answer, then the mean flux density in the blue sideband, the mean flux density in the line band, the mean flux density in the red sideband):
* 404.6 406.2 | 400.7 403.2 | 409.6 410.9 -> -0.23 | 0.616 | 0.677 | 0.555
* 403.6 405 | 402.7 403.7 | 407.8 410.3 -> -0.10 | 0.626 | 0.659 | 0.564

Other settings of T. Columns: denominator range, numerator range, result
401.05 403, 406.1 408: 1.01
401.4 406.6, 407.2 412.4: 0.92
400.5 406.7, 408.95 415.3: 0.97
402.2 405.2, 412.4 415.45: 1.03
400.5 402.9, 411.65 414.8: 1.08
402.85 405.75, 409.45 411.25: 0.86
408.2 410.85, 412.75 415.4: 1.17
